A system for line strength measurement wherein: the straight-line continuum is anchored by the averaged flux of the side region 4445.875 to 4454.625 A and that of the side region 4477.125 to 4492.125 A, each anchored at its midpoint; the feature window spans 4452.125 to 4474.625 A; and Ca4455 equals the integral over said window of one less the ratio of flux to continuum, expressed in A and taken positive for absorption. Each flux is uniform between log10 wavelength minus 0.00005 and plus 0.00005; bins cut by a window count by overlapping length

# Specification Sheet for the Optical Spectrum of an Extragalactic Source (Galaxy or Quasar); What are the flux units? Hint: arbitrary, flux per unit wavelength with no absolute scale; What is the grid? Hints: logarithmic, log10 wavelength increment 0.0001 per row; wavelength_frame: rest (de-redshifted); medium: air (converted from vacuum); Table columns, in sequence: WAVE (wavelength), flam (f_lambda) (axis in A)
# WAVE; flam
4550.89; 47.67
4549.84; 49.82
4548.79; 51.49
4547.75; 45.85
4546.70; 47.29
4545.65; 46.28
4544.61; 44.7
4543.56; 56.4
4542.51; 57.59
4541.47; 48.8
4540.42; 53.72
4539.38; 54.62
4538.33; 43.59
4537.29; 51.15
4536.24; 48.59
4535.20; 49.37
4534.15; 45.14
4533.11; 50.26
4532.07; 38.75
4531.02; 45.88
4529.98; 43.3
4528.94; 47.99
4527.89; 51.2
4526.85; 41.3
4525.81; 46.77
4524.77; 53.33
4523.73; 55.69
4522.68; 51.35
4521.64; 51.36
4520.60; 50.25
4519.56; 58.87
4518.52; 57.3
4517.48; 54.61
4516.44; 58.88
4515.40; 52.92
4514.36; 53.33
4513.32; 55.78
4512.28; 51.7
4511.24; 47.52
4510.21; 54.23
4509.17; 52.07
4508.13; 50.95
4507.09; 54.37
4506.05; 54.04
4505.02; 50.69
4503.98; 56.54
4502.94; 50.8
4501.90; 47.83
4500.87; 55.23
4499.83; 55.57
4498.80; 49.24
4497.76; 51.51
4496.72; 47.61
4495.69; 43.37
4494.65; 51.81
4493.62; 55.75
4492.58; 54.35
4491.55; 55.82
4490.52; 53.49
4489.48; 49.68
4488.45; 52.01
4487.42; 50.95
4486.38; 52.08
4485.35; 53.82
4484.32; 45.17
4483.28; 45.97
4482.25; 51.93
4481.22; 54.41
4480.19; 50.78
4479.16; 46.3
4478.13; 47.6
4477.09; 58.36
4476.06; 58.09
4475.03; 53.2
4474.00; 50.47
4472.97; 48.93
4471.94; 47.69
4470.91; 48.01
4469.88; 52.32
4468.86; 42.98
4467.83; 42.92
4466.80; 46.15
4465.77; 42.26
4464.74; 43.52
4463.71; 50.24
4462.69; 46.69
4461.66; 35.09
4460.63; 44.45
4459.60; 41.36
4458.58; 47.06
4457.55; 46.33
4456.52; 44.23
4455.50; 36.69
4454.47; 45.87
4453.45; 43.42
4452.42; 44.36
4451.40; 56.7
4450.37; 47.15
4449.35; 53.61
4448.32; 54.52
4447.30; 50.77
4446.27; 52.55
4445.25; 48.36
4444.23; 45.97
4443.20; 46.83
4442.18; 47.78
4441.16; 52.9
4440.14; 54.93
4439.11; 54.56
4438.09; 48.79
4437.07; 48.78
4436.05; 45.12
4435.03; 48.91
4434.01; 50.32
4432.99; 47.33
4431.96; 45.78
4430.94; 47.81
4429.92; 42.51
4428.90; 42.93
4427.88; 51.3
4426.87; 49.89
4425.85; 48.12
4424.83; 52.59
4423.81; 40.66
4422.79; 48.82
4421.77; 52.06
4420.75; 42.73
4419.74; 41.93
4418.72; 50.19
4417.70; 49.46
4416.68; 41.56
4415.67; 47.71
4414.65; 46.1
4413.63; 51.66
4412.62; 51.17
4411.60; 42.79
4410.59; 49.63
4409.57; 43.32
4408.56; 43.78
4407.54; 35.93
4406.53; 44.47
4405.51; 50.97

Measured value 2.4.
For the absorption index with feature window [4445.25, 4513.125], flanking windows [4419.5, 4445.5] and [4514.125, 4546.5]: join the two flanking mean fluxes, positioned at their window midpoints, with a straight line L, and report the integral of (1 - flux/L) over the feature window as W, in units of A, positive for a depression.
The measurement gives -0.6 A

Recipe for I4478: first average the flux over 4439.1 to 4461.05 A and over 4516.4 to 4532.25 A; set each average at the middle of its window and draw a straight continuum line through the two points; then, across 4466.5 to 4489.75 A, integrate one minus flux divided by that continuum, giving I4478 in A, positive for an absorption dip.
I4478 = -0.5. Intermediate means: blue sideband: 48.1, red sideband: 50.4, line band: 50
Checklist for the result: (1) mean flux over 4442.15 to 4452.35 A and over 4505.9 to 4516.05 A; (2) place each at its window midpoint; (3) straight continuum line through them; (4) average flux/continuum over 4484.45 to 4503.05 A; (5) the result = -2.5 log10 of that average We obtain 0.01 mag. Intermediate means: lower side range 50.3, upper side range 52.7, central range 51.6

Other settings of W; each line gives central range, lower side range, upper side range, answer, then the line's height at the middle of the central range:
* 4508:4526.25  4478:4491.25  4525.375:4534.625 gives -2.4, 47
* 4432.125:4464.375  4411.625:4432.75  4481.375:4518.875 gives 0.7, 48.8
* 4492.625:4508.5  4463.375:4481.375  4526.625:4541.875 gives -1.1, 48.4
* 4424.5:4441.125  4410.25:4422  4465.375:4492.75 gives -0.3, 47.9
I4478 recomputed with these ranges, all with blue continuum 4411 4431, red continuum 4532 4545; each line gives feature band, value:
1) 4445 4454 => -0.5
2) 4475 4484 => -0.6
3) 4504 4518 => -1.2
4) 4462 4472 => 0.5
